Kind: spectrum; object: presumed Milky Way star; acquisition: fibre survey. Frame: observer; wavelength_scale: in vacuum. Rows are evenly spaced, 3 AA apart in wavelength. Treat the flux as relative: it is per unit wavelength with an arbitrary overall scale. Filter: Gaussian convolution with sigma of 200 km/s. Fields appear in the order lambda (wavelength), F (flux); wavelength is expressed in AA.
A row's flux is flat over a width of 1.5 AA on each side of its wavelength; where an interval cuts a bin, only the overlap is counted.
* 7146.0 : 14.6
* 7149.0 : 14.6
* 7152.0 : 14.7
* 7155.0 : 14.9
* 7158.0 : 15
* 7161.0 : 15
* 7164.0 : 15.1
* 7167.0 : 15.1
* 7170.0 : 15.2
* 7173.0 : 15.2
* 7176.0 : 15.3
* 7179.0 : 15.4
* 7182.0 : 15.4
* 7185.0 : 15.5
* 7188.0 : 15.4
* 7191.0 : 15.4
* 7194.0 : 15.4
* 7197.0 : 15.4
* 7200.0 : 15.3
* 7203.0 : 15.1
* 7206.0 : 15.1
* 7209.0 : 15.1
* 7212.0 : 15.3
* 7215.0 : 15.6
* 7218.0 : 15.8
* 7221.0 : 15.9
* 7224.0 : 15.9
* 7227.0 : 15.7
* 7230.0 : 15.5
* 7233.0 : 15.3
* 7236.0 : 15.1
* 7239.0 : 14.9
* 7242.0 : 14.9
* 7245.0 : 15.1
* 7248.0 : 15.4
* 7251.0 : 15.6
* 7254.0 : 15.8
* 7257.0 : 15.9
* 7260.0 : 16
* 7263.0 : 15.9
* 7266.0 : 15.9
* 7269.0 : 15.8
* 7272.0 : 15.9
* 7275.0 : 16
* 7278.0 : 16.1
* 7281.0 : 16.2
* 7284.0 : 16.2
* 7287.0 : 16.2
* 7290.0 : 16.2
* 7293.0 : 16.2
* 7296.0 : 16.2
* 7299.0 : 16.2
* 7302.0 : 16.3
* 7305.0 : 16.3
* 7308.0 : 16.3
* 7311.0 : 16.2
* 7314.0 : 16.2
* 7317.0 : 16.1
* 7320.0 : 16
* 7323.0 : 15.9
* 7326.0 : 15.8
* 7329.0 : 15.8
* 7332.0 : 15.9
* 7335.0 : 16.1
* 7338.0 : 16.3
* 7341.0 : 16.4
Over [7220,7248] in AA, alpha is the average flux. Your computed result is 15.4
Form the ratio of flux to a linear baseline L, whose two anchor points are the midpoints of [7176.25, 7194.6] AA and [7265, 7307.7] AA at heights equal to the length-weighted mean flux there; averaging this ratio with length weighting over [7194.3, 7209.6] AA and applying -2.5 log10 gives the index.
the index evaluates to 0.02 mag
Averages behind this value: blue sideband 15.4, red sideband 16.1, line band 15.2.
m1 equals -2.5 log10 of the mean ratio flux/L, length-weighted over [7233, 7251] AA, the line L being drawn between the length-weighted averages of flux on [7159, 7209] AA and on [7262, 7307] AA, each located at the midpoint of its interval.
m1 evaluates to 0.043 mag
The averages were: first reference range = 15.3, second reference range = 16.1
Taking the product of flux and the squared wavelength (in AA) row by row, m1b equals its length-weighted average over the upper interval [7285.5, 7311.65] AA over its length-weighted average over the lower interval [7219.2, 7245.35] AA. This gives 1.1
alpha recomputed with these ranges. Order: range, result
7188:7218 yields 15.3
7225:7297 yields 15.7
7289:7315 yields 16.2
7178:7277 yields 15.5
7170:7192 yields 15.4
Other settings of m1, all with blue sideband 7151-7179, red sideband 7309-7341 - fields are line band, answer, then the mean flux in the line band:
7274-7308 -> -0.02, 16.2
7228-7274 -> 0.00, 15.5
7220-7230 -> -0.02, 15.8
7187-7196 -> -0.01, 15.4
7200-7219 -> 0.00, 15.3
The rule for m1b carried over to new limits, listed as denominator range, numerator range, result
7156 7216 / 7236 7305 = 1.06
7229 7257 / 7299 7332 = 1.07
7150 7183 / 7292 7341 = 1.11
